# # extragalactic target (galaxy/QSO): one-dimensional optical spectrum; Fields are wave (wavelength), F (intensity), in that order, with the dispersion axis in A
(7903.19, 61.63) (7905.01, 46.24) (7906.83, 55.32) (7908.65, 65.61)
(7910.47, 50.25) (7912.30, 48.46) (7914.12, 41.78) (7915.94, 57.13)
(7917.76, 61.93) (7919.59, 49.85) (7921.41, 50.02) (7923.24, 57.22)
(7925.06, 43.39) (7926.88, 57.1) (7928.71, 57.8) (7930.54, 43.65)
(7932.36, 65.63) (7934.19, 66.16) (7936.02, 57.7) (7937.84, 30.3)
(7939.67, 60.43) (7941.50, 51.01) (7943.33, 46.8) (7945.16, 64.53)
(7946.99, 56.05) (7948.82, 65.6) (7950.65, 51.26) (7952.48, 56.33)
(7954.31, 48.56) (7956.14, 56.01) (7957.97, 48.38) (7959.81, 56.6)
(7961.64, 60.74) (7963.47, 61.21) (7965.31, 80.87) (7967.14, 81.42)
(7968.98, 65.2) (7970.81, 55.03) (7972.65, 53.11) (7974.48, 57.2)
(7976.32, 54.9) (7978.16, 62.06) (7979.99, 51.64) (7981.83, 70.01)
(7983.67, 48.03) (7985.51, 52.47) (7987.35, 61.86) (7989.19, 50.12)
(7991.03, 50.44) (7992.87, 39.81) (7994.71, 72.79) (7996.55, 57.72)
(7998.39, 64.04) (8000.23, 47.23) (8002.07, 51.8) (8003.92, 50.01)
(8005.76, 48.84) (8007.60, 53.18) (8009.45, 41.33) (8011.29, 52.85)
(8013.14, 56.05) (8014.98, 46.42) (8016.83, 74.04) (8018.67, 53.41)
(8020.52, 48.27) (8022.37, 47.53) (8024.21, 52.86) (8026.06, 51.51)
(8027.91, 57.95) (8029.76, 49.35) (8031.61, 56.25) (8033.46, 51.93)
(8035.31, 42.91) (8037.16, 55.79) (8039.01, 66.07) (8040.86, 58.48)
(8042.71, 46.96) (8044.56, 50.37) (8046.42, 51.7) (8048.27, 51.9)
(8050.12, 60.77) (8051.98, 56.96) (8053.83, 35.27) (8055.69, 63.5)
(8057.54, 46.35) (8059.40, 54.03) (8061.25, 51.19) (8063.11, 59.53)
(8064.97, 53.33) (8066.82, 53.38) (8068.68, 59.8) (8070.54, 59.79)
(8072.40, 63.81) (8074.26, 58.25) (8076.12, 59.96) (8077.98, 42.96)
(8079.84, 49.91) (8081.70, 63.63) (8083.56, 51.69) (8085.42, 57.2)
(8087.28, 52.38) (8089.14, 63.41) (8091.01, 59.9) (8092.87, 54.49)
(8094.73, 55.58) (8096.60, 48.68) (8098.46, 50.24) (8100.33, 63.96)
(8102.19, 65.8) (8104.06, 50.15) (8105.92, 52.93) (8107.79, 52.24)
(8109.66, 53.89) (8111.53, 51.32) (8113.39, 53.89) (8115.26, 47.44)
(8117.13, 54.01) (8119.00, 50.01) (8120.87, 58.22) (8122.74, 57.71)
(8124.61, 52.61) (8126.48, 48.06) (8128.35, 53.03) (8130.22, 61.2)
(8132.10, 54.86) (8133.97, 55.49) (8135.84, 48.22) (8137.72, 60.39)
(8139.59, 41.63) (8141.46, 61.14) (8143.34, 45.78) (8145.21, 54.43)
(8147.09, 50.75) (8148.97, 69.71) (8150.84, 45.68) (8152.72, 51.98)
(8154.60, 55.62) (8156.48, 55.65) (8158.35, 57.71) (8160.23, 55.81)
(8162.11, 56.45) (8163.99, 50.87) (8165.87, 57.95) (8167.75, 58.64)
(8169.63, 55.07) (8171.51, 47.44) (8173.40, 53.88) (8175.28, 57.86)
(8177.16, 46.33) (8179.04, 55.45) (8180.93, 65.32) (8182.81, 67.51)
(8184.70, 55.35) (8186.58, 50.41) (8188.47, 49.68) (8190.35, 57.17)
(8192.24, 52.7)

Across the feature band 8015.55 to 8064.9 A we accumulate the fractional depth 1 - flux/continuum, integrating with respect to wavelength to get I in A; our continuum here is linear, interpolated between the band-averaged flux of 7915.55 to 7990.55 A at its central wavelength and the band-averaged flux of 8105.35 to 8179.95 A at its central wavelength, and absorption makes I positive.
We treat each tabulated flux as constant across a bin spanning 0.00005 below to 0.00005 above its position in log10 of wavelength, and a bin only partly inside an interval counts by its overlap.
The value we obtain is 1.6 A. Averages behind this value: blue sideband 56.7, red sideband 53.8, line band 53.6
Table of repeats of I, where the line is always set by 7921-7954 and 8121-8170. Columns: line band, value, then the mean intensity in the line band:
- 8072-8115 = -0.6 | 55.3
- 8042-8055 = 0.9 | 50.8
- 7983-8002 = 0.0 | 54.4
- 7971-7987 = -0.5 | 56.3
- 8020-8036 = 1.0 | 51.1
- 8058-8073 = -0.5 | 56.4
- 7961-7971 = -2.6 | 68.5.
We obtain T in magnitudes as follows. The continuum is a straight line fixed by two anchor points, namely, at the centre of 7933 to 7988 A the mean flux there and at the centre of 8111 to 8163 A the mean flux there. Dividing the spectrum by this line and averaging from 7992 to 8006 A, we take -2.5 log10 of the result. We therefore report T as 0.05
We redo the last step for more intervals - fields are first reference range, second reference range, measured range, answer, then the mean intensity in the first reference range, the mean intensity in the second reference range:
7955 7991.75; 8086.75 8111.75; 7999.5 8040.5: 0.10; 58.8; 55.5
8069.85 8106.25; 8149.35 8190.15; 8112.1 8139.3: 0.04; 56.3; 55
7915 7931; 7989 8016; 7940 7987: -0.11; 53.4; 52.3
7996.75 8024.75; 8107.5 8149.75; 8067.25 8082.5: -0.08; 52.7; 53.7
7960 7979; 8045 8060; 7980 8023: 0.10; 62.9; 52.4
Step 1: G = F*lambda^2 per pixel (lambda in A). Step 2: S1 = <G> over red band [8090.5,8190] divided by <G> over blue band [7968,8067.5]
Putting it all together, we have 1.0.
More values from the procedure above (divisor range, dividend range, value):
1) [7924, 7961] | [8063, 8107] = 1.07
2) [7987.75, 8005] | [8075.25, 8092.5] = 1.05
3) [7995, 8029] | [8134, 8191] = 1.06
